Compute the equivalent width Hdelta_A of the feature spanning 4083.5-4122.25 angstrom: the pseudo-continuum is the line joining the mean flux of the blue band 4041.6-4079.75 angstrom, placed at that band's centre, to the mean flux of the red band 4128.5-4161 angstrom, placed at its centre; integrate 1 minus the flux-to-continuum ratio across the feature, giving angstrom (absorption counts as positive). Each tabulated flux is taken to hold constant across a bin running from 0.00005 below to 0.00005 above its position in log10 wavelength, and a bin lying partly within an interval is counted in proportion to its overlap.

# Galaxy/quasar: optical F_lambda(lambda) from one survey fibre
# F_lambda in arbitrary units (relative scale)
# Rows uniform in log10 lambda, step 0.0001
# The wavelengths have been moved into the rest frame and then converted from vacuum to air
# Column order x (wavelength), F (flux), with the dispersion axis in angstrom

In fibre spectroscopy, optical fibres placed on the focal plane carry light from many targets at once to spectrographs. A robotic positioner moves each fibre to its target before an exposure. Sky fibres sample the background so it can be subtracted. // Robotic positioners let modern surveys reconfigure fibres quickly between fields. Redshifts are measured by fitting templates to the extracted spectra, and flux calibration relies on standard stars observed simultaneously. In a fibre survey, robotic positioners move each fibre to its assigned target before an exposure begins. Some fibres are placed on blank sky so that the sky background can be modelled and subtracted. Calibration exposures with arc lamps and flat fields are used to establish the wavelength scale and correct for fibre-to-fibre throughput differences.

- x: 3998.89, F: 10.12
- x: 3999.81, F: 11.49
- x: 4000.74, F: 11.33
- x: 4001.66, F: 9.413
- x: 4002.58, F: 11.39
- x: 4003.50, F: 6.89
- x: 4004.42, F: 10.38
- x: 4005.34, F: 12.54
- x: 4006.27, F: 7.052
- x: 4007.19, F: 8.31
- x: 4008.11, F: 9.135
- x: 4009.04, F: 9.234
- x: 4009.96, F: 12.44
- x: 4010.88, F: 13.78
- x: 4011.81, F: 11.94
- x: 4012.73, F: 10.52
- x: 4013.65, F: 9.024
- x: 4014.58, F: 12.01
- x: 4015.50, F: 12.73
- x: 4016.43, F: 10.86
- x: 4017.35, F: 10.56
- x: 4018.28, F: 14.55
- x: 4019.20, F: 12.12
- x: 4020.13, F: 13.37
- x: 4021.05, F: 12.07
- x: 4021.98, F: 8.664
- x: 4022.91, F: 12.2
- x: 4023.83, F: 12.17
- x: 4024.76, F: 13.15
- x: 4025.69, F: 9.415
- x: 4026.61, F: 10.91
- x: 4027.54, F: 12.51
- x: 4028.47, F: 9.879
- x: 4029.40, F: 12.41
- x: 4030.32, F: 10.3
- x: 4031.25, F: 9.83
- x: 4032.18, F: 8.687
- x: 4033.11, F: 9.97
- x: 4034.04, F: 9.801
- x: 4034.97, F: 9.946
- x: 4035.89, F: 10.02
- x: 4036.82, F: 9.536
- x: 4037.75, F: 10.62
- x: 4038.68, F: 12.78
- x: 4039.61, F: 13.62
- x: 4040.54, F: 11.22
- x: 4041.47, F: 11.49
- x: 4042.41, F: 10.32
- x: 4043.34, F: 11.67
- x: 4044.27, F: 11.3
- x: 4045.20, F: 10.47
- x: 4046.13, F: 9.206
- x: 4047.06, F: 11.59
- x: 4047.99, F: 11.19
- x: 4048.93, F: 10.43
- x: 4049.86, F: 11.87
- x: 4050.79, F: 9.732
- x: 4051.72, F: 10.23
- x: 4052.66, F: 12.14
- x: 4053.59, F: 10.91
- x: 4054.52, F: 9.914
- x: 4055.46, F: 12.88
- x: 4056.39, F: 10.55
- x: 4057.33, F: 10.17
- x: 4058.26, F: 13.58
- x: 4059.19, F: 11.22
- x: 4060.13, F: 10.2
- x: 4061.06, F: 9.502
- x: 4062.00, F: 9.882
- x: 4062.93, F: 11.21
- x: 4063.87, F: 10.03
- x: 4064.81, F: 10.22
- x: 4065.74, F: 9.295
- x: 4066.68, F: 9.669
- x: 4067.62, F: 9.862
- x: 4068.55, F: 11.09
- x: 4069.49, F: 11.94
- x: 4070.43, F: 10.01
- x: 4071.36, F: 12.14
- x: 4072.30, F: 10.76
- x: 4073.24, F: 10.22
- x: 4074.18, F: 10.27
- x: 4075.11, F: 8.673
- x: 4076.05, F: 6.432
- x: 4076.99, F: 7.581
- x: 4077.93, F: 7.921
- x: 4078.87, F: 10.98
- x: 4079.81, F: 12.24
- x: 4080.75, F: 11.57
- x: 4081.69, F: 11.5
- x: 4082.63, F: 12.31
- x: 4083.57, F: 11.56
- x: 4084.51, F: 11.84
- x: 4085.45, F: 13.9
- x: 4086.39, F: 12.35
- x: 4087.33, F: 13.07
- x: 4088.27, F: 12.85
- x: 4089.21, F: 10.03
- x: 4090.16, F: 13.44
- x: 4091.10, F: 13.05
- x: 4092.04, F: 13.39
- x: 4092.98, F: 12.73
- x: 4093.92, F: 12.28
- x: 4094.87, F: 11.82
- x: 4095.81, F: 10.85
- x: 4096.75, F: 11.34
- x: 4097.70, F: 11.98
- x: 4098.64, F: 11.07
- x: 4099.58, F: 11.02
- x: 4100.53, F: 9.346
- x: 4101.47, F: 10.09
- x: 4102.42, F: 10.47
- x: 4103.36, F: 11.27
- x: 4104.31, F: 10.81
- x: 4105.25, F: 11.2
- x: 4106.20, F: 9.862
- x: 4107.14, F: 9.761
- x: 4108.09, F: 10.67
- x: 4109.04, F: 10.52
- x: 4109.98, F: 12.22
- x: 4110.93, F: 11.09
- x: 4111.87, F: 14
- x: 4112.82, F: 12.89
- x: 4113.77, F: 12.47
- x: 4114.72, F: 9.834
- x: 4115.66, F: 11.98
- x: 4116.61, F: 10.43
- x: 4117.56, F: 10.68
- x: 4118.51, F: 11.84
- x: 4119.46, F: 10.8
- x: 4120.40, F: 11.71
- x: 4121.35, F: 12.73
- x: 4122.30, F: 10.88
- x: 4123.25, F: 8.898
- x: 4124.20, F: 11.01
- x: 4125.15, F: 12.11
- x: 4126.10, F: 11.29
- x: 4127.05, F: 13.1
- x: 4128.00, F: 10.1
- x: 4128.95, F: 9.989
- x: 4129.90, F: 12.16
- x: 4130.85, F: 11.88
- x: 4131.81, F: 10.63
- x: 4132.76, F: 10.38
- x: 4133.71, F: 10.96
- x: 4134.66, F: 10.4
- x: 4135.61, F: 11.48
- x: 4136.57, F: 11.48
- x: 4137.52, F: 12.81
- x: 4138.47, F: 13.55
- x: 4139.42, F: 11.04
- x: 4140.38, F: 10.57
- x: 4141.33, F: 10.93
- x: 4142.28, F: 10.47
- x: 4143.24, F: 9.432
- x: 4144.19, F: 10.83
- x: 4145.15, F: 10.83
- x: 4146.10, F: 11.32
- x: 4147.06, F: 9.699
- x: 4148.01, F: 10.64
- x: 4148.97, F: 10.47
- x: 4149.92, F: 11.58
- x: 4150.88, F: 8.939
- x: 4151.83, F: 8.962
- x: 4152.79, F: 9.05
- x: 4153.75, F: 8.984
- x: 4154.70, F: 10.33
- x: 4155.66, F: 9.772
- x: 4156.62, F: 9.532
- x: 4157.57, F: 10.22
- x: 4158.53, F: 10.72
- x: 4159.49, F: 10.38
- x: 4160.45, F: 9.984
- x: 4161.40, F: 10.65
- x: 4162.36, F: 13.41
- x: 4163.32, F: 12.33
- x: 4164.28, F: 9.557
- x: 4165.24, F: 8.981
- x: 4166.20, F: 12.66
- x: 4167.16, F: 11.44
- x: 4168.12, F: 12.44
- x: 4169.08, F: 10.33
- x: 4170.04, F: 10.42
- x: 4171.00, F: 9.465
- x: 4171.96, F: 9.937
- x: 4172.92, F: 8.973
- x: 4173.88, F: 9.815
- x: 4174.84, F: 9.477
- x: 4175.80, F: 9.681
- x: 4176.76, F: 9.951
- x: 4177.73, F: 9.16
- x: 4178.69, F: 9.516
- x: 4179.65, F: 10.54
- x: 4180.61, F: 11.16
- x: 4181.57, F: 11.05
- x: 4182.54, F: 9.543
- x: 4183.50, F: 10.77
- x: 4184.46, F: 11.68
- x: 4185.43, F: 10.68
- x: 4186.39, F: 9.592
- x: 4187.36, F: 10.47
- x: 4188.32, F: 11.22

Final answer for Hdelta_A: -3.9 angstrom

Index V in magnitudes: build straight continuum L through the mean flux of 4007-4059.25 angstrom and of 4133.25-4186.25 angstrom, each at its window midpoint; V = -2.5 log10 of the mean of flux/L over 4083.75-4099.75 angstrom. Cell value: -0.13 mag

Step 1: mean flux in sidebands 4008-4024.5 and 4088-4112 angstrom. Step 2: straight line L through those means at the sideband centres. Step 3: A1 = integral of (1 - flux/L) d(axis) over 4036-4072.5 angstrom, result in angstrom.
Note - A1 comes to 2.0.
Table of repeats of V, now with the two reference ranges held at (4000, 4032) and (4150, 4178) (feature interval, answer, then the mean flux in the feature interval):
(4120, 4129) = -0.08 mag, 11.2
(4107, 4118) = -0.09 mag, 11.4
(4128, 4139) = -0.10 mag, 11.4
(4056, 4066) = 0.02 mag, 10.6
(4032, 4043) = 0.01 mag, 10.7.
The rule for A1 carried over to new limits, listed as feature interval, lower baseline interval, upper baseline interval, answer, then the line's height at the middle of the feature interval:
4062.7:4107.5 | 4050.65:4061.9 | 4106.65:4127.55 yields 0.65 angstrom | 11.1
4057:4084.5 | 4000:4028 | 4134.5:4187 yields 0.97 angstrom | 10.8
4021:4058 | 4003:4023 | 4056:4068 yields -0.90 angstrom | 10.6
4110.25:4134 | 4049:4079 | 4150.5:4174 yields -2.40 angstrom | 10.3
